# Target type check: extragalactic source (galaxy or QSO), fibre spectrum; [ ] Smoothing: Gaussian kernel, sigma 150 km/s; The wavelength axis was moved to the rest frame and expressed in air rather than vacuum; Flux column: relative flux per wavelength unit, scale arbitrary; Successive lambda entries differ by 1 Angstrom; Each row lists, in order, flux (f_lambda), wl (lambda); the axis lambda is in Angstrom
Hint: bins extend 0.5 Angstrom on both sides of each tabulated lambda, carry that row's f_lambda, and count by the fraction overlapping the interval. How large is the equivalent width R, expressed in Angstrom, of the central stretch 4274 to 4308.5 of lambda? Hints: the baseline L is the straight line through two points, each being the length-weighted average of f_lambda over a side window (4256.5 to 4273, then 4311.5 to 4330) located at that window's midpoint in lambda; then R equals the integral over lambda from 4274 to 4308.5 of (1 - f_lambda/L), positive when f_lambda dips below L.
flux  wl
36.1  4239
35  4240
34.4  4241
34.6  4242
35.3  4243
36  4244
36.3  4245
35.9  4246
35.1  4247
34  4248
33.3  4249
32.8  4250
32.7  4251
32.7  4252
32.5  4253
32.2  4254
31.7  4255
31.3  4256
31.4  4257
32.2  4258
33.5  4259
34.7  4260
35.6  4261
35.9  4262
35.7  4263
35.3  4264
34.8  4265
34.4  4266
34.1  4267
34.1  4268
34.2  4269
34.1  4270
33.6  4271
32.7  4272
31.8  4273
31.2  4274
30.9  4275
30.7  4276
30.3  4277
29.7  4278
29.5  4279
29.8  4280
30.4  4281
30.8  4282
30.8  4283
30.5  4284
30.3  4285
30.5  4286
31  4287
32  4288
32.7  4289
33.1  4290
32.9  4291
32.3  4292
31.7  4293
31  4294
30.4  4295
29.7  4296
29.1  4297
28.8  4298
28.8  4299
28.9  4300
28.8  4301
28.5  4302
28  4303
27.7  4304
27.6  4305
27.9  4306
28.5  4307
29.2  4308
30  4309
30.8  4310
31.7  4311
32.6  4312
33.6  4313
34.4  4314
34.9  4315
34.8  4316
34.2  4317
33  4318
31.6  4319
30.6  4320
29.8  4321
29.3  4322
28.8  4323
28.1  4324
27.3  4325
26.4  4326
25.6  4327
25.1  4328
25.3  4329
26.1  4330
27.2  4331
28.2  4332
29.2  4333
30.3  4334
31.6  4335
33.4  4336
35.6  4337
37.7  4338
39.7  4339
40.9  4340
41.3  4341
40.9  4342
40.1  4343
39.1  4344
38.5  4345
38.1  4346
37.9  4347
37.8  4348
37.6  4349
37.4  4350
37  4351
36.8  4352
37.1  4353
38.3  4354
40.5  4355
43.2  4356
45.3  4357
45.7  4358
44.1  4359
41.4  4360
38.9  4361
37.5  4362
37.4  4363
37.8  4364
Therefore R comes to 2.29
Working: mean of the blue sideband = 34.1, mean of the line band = 30.1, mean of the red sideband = 30.2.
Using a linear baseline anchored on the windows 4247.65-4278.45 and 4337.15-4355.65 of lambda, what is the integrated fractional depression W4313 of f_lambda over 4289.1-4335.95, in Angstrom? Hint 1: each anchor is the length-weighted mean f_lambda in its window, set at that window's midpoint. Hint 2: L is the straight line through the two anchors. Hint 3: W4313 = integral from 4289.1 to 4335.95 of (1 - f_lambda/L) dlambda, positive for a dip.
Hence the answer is 8.3 Angstrom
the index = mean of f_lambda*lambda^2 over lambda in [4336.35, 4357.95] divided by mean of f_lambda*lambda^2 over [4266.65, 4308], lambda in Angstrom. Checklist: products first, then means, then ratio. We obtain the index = 1.31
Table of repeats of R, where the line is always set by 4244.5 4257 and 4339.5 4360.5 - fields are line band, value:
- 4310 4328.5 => 3.5 Angstrom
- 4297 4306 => 2.0 Angstrom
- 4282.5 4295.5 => 1.6 Angstrom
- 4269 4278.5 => 0.8 Angstrom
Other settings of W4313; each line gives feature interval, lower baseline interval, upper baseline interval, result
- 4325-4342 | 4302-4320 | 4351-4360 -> 2.2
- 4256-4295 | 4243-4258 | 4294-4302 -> -1.3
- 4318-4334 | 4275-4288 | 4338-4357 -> 3.6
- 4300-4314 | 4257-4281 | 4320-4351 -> 1.4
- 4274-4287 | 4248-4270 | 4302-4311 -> 0.4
